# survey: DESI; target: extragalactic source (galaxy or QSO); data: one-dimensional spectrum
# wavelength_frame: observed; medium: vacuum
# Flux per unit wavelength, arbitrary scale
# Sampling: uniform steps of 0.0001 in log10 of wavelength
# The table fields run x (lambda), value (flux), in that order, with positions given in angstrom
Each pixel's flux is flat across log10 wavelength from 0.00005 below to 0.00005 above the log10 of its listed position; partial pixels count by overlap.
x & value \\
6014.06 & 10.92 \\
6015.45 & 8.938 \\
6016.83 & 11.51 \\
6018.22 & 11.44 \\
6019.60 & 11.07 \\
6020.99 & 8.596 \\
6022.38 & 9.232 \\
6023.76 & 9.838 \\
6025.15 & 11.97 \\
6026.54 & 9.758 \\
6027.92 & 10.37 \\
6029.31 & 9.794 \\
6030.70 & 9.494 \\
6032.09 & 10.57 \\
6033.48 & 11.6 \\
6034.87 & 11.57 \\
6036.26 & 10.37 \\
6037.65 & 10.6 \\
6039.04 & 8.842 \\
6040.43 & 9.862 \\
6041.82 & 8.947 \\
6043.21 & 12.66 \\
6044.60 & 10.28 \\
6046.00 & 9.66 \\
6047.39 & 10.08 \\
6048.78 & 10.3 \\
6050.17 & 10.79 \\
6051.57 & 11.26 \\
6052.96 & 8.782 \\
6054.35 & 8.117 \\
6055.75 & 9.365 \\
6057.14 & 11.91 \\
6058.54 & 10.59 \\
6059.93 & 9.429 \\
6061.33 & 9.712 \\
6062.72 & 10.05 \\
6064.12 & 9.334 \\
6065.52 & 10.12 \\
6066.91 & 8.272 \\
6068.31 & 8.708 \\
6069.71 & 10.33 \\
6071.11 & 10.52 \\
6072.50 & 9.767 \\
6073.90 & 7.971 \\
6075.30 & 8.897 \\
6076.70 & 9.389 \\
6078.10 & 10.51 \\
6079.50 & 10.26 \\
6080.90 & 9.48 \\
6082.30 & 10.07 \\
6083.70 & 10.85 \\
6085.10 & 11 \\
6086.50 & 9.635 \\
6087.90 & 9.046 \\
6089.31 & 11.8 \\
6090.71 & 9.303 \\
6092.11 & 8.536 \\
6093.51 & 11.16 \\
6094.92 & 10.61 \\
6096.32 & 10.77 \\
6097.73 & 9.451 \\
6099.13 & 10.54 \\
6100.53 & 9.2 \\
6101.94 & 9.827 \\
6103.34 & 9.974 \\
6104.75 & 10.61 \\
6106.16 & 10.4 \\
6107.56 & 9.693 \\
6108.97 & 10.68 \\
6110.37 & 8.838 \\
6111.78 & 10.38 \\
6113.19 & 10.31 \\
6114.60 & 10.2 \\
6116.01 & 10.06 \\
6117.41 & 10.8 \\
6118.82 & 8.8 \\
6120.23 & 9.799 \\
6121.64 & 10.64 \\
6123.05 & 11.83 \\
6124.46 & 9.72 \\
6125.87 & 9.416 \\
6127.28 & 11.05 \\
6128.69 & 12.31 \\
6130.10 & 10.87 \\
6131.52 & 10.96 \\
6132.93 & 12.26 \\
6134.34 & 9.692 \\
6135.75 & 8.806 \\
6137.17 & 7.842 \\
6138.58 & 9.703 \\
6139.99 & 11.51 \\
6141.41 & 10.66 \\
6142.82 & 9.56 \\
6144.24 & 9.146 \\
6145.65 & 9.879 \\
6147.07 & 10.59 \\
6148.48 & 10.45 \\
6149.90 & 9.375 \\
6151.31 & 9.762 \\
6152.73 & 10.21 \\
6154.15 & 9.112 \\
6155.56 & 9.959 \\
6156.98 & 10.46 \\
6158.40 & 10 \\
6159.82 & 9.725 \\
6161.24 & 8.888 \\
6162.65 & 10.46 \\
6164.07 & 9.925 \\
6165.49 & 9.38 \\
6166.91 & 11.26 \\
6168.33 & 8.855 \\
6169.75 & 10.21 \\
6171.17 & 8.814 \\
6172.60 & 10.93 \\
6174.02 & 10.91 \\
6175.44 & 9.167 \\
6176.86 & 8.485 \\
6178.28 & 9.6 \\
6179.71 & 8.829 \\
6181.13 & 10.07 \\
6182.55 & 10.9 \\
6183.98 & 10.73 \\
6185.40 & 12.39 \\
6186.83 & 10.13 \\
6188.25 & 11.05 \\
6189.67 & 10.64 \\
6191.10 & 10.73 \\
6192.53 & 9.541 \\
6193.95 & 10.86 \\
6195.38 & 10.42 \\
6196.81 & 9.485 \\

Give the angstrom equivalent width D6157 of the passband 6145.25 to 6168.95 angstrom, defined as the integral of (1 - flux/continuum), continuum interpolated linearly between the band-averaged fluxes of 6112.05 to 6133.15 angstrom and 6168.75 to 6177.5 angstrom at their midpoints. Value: 0.2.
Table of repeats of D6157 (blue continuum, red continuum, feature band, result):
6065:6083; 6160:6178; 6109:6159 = -2.4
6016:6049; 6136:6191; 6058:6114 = 1.6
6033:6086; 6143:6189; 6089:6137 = -1.2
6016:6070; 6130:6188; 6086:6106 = 0.1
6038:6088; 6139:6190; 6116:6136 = -1.1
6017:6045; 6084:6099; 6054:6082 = 1.6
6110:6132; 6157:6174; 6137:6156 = 0.4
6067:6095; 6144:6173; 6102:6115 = -0.3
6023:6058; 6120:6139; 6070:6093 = 1.1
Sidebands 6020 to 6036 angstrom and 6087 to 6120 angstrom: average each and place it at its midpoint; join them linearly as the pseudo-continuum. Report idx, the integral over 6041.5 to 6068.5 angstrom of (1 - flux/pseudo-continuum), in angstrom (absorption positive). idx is 0.6 angstrom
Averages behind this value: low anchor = 10.3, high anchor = 10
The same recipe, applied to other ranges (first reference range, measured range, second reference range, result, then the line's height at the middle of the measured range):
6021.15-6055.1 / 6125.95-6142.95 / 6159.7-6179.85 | -1.0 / 9.84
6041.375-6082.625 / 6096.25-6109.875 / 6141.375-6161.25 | -0.3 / 9.86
